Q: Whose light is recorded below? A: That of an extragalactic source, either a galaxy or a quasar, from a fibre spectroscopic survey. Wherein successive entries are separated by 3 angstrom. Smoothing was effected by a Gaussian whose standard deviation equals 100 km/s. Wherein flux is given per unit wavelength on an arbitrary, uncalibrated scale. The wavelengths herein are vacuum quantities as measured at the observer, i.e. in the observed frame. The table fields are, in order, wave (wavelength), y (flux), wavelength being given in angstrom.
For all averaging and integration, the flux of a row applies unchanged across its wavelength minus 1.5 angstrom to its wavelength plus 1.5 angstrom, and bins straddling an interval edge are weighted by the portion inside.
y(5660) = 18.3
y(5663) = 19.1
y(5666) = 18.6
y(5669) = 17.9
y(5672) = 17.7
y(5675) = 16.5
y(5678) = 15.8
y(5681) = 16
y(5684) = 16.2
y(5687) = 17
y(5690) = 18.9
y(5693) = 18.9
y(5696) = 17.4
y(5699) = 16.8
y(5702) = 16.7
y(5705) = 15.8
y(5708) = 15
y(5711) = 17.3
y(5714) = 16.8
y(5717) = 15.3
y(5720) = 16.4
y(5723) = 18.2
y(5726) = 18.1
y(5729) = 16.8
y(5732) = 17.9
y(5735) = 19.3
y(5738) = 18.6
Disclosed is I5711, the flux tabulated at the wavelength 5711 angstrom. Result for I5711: 17.3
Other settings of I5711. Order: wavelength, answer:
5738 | 18.6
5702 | 16.7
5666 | 18.6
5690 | 18.9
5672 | 17.7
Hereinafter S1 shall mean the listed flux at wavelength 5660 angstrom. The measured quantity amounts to 18.3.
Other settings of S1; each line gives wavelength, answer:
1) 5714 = 16.8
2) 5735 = 19.3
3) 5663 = 19.1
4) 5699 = 16.8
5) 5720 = 16.4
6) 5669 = 17.9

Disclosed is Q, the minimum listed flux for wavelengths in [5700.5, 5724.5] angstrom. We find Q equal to 15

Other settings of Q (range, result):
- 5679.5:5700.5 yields 16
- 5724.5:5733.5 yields 16.8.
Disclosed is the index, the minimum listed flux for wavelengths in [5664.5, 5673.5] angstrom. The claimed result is 17.7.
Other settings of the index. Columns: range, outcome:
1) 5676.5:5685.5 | 15.8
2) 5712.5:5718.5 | 15.3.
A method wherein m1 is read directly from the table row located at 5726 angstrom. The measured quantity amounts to 18.1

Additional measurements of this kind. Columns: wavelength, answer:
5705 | 15.8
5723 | 18.2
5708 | 15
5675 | 16.5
